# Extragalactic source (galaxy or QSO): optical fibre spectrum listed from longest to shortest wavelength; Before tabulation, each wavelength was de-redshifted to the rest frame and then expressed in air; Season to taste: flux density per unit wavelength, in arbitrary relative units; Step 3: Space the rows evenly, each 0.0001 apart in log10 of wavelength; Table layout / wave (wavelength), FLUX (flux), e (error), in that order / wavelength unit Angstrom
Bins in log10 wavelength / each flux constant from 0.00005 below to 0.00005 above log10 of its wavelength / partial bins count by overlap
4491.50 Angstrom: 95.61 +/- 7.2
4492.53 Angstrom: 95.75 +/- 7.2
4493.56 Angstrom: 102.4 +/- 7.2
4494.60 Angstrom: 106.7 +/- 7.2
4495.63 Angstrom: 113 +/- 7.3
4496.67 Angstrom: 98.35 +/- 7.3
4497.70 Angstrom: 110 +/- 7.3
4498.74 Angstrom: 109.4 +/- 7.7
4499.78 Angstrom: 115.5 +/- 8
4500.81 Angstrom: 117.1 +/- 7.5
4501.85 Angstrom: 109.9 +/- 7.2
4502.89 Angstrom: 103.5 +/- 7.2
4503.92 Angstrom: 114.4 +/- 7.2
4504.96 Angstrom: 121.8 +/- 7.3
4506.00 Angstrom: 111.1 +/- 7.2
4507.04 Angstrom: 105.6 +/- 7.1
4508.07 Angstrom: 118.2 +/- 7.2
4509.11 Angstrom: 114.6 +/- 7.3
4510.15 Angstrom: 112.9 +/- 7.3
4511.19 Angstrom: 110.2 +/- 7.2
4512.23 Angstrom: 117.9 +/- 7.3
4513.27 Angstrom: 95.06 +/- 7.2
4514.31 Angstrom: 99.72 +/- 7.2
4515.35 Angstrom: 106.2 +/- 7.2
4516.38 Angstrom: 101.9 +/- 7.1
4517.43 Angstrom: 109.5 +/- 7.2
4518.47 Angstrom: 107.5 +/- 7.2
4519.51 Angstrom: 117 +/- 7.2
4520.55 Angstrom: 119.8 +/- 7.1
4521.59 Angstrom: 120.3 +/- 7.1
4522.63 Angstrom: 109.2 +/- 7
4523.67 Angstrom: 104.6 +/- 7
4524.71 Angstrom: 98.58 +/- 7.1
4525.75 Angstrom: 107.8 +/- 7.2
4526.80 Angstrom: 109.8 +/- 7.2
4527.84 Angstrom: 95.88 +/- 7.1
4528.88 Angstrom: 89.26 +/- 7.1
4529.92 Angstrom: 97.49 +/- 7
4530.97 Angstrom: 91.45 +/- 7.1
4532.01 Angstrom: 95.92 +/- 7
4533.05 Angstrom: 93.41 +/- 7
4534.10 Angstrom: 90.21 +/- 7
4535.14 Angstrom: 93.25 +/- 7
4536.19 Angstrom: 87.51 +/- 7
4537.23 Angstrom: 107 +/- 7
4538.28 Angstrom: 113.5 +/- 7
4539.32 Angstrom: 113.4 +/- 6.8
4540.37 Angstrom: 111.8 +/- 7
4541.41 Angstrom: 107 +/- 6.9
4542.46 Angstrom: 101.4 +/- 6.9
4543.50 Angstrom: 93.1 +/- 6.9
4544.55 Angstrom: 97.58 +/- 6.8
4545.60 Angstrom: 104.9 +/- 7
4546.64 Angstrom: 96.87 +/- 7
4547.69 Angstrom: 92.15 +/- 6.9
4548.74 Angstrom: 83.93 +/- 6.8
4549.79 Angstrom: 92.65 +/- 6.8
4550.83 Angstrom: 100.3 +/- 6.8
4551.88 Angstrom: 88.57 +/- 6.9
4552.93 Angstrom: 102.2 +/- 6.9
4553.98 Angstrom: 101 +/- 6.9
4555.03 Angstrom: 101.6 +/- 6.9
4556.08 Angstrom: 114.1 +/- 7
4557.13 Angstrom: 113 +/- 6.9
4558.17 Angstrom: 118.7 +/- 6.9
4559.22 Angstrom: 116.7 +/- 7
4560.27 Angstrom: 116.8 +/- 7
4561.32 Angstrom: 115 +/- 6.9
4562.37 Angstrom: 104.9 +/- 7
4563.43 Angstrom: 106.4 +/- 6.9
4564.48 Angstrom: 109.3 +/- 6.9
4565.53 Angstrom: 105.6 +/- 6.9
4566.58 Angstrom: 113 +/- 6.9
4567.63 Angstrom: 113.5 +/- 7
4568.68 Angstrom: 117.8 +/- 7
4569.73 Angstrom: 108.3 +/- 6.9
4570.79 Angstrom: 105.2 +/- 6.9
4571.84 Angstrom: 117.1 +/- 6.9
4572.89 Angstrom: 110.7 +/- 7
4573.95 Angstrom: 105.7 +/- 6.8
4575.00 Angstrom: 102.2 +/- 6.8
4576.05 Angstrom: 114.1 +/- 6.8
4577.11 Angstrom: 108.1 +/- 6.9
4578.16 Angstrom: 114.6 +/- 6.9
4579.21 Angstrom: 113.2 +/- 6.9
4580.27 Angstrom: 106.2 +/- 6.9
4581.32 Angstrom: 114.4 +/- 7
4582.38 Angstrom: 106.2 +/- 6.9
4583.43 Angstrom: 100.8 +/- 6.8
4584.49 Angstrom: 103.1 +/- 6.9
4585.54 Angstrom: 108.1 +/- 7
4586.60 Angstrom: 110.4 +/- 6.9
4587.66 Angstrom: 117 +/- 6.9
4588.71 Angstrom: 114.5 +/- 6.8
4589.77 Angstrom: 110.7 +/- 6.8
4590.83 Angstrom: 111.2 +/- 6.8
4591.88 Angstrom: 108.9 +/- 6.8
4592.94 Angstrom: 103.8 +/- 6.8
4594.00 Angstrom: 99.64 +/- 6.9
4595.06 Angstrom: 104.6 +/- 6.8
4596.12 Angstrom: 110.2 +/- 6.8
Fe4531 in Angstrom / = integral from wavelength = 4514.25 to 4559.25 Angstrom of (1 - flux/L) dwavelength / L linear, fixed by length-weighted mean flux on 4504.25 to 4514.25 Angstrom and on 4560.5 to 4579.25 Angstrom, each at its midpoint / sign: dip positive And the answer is 3.4 Angstrom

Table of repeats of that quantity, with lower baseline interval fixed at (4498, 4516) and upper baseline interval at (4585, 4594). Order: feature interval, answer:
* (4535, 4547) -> 0.8 Angstrom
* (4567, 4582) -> -0.1 Angstrom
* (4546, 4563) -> 1.0 Angstrom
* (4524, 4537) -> 1.7 Angstrom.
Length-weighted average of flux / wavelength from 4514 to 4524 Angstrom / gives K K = 110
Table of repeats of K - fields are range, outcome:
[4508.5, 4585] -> 106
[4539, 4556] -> 99.5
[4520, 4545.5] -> 102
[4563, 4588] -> 110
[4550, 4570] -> 109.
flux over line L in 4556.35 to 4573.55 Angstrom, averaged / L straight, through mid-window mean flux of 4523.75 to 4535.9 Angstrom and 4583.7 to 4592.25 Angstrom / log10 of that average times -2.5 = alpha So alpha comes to -0.07 mag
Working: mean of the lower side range 96.7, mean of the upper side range 110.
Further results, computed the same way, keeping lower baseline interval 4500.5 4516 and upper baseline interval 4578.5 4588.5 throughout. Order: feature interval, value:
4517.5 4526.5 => 0.00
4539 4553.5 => 0.11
